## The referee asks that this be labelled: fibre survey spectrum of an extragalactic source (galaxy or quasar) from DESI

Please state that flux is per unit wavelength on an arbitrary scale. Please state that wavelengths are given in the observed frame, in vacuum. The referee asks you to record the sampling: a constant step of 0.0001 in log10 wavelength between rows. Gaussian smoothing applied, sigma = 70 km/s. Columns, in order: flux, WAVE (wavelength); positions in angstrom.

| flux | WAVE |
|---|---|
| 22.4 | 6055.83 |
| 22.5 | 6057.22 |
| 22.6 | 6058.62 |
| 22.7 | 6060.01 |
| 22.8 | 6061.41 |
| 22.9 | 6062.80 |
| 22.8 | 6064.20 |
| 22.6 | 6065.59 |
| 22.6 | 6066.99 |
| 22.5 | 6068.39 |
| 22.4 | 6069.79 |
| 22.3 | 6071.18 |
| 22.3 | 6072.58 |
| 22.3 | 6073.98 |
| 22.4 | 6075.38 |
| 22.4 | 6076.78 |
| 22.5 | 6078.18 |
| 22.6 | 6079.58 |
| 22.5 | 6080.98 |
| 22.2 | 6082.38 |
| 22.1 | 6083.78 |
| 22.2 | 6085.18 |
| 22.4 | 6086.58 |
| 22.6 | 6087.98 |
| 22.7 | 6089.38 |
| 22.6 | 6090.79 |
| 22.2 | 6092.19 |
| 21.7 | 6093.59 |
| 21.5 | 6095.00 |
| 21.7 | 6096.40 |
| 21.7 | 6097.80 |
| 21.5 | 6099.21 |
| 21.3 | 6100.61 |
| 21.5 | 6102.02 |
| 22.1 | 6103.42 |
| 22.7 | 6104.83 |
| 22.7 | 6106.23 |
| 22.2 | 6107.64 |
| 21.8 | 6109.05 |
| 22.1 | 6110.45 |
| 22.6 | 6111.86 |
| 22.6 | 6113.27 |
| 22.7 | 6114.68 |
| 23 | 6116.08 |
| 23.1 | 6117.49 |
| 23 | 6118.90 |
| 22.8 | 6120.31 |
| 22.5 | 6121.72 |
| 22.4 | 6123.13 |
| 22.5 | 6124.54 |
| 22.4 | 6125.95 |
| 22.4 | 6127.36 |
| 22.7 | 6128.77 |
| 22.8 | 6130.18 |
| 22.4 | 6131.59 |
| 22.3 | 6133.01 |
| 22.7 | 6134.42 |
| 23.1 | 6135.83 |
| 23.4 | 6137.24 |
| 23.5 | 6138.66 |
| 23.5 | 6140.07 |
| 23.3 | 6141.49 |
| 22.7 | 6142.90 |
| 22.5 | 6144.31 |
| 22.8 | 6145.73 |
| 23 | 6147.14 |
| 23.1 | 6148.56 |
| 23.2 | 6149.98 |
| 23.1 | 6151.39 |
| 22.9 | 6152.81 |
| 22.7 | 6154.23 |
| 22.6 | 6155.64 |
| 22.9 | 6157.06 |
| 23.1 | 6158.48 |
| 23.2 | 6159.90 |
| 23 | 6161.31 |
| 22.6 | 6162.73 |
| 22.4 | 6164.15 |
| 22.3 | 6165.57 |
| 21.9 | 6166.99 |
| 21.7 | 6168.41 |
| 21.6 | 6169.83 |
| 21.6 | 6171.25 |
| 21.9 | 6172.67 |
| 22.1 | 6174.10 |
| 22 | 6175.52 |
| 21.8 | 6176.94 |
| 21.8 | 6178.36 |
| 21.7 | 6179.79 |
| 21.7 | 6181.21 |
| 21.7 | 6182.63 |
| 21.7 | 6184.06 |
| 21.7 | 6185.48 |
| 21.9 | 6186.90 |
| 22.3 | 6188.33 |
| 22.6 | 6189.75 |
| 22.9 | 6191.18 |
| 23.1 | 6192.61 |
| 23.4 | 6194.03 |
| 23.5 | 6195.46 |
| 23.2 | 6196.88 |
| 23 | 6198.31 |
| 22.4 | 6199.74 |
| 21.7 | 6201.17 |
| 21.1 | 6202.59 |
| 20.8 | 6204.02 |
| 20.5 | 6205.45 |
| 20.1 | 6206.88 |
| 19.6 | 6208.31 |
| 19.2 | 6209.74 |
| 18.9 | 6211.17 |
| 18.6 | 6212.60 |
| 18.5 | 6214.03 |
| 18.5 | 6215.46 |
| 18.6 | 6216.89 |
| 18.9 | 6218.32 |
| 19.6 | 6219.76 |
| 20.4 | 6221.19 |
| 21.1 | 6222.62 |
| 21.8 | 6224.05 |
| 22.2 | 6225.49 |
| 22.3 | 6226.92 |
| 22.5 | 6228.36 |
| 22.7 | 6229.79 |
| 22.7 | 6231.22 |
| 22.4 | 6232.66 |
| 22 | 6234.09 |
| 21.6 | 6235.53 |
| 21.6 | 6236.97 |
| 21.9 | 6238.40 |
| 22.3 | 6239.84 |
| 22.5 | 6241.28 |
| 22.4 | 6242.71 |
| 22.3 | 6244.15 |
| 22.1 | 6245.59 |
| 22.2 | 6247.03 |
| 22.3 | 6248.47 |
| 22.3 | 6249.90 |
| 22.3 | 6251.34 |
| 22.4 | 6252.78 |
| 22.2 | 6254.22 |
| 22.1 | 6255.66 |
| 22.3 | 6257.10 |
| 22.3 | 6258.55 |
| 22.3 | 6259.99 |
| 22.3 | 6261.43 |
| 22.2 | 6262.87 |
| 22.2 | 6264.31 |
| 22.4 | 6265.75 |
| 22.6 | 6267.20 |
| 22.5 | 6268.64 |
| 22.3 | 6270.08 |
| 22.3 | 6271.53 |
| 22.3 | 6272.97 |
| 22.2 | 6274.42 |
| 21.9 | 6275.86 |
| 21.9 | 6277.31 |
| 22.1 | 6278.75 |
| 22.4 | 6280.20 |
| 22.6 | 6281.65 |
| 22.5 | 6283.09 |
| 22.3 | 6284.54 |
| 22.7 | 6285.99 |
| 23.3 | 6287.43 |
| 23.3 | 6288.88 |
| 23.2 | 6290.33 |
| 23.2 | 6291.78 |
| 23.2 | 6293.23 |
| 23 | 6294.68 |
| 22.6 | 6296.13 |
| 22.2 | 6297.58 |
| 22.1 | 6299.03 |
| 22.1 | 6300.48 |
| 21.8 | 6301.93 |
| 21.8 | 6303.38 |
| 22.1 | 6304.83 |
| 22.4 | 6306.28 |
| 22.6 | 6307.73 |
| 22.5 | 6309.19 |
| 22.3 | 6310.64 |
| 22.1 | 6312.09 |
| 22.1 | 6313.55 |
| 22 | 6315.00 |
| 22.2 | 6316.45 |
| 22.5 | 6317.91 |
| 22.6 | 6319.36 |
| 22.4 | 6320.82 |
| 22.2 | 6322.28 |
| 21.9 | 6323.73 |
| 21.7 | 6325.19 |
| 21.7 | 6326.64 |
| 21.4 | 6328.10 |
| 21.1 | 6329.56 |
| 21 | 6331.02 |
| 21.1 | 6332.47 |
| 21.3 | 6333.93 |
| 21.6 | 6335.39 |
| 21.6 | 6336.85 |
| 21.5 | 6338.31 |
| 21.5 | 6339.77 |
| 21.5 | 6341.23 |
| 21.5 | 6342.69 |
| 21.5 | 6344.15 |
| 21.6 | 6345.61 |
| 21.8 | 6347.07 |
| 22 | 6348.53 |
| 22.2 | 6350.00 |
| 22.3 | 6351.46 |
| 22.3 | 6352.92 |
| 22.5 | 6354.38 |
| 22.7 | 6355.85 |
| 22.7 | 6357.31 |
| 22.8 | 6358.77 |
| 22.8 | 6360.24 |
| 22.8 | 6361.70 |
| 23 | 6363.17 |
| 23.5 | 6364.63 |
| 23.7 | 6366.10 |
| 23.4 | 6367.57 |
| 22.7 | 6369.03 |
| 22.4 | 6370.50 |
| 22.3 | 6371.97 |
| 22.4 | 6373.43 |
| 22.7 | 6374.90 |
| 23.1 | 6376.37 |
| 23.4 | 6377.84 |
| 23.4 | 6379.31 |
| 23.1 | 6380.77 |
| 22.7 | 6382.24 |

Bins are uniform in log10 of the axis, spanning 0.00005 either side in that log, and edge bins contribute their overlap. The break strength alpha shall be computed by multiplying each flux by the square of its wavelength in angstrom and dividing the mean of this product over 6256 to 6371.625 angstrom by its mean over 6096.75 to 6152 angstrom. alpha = 1.05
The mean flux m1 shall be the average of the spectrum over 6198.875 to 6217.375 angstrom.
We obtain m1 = 19.9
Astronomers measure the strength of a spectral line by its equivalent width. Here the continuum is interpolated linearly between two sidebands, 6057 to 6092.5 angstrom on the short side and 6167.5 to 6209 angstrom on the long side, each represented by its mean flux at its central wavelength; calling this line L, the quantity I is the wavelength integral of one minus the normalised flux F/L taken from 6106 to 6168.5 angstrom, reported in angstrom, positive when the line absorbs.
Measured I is -1.6 angstrom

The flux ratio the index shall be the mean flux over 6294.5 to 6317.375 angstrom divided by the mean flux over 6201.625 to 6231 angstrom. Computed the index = 1.1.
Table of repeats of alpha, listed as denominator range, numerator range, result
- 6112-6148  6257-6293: 1.03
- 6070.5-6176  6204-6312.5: 1.02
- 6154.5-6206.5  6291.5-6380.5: 1.05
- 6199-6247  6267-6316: 1.09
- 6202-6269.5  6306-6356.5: 1.05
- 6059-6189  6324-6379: 1.06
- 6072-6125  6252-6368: 1.07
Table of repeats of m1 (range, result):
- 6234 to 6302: 22.4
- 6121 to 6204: 22.5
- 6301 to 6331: 22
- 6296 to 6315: 22.2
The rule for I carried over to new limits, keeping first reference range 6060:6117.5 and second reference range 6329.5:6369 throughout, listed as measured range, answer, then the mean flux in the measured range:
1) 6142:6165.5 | -0.6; 22.9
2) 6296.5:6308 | 0.0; 22.2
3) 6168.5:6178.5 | 0.2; 21.8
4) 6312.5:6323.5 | 0.0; 22.3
